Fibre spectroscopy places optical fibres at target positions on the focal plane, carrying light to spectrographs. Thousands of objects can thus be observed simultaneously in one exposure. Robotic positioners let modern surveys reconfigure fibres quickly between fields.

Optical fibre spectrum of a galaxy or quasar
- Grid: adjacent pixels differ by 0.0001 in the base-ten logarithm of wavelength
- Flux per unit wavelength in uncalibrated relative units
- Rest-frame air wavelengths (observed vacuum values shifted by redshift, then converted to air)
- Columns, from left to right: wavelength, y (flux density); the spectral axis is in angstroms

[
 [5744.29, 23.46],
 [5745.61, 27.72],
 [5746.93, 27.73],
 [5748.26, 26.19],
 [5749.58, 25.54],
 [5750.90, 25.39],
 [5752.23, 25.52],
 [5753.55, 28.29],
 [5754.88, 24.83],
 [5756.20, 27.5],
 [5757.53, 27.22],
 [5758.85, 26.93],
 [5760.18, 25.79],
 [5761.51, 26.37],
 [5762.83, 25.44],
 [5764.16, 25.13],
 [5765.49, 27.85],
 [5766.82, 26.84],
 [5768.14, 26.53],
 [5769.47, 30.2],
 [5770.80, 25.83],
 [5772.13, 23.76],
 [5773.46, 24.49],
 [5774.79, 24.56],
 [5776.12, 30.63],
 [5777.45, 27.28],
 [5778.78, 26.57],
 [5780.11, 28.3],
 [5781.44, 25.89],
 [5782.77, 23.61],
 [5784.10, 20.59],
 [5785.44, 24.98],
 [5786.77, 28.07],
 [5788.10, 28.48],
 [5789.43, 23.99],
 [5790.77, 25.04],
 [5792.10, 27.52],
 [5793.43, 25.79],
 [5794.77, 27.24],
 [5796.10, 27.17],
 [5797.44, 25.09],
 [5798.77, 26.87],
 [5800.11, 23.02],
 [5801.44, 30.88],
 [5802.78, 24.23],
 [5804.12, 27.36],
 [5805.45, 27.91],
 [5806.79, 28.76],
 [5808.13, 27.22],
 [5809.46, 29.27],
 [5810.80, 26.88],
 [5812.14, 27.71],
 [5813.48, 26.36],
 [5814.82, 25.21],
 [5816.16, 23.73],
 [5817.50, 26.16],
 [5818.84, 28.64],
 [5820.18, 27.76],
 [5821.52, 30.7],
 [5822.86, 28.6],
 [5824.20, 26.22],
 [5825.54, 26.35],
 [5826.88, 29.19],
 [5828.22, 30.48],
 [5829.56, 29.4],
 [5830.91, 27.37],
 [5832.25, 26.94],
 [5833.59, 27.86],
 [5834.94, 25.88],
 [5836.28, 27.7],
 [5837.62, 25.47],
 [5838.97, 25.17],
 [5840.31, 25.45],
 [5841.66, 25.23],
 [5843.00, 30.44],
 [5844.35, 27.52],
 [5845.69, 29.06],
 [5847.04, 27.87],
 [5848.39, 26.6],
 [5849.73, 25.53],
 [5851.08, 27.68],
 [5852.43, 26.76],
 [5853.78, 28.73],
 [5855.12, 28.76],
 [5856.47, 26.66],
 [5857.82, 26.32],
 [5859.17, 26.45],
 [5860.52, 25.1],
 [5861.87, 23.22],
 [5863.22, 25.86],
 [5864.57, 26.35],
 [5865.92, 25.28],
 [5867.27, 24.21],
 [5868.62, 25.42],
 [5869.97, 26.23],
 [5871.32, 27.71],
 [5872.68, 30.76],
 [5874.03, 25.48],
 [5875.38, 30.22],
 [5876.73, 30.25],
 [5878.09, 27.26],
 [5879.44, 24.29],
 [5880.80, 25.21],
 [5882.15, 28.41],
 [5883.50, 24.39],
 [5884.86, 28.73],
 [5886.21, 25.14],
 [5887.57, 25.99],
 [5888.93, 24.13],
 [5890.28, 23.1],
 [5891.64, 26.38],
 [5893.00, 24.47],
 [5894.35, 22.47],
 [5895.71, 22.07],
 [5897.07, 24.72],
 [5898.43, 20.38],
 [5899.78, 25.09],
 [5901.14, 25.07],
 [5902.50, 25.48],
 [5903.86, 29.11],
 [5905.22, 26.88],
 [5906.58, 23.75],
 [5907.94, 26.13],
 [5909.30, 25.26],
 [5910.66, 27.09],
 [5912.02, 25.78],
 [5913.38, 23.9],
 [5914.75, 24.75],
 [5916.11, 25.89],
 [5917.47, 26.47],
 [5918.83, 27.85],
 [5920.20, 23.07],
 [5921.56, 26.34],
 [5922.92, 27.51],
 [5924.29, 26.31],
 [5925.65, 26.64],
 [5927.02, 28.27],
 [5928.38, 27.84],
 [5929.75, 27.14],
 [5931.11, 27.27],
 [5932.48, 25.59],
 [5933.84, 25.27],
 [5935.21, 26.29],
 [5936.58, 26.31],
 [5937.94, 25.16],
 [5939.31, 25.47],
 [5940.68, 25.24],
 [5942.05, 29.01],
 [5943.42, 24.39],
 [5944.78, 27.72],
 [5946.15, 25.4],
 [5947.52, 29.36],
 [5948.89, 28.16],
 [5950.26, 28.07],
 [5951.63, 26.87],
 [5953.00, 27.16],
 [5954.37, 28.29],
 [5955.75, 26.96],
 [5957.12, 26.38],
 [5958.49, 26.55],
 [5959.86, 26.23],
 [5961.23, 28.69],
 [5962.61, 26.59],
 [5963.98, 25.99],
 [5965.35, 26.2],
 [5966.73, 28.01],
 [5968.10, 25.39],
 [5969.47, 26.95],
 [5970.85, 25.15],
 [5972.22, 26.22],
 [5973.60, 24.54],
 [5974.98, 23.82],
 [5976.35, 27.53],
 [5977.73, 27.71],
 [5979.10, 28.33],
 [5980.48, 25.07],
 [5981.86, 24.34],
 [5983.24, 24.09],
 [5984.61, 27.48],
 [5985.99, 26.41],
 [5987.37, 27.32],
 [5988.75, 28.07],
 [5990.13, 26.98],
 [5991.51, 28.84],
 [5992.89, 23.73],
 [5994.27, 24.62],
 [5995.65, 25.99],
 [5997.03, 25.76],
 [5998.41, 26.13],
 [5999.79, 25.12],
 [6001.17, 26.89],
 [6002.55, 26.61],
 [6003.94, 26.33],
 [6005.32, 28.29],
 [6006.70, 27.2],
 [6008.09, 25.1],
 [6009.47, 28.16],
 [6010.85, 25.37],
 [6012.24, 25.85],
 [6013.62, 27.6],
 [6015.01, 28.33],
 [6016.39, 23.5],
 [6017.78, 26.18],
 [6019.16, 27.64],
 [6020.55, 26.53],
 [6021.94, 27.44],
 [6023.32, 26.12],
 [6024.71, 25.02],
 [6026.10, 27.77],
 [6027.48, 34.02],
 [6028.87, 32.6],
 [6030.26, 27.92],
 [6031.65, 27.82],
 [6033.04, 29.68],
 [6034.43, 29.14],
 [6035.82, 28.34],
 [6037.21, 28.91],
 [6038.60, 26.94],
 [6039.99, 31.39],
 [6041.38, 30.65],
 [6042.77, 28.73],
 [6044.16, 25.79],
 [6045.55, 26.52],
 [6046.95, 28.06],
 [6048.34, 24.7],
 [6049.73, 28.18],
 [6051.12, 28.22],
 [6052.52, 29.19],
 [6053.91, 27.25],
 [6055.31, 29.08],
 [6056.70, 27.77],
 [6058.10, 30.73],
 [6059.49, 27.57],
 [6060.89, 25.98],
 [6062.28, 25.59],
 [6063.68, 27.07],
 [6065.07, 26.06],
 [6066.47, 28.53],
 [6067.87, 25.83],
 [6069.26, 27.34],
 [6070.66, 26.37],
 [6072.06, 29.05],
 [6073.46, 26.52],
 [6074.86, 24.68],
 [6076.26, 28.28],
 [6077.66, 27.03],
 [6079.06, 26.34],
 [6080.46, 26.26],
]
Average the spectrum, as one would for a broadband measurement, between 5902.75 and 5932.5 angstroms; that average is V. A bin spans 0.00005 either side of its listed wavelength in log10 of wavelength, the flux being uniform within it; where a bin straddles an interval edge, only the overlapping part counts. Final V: 26.3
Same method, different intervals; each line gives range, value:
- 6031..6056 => 28.3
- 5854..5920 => 25.8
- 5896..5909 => 25.1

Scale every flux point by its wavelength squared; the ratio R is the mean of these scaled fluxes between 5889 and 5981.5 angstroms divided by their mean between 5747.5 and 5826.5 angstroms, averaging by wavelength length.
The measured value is 1.0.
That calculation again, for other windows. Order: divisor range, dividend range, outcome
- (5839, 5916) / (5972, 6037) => 1.08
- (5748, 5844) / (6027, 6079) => 1.14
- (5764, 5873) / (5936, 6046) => 1.07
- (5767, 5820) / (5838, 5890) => 1.03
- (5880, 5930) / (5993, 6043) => 1.11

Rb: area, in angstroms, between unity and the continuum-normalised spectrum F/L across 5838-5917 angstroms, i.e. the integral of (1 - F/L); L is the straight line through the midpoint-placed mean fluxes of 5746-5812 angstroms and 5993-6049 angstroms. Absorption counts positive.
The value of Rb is 2.25 angstroms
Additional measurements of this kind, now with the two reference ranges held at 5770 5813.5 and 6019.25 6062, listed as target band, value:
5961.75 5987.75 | 1.5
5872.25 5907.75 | 1.9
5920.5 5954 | 0.9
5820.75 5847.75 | -0.9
